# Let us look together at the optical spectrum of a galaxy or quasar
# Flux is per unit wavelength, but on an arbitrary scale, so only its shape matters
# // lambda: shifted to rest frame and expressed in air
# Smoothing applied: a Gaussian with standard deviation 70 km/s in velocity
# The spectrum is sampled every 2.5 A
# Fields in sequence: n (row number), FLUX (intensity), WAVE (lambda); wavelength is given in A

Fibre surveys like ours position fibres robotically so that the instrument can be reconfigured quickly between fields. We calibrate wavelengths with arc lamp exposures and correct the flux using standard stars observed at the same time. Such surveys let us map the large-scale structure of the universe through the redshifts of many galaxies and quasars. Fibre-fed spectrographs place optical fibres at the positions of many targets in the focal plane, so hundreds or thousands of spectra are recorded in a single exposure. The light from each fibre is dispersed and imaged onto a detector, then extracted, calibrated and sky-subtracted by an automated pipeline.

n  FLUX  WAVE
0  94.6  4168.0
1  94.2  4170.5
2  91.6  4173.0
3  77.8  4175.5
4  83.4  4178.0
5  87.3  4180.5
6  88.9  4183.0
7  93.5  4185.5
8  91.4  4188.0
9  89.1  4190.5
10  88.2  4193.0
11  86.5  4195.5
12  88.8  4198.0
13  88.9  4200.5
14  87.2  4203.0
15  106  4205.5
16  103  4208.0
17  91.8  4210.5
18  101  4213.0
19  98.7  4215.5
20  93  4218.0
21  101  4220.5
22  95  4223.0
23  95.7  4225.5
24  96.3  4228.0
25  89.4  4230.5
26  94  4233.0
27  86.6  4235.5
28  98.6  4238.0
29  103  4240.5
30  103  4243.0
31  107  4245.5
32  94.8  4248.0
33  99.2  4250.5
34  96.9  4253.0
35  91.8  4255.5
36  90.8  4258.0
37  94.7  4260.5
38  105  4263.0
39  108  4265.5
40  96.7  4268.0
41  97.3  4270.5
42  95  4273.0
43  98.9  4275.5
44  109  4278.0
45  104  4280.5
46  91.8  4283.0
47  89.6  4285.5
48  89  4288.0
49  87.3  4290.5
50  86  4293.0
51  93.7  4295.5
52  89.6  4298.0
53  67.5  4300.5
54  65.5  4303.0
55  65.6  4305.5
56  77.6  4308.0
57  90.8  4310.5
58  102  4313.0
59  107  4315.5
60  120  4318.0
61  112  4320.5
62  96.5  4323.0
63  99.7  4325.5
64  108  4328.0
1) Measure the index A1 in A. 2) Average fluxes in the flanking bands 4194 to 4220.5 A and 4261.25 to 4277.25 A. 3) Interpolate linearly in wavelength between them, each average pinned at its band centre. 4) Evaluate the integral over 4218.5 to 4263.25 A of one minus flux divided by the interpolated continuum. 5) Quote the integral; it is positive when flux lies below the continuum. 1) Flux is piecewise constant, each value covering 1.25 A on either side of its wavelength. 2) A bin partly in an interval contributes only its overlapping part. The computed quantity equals 0.53 A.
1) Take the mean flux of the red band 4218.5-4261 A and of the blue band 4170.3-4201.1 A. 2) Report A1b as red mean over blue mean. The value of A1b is 1.1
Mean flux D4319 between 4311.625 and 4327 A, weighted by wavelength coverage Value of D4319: 106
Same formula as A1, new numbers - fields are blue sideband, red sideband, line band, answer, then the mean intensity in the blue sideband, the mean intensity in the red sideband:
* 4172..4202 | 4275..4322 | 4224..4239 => -0.7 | 87.9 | 91.9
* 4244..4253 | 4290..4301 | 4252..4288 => -1.6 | 99.9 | 85.8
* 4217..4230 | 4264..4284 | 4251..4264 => 0.4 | 95.9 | 100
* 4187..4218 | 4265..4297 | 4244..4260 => -0.3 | 93.4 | 95.5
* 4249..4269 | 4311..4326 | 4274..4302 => 2.8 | 97.9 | 106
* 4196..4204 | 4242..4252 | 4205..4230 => -1.3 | 88.2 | 101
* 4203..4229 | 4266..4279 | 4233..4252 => 0.0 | 97.6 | 99.7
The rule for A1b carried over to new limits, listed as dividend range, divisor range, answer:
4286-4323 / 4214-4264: 0.93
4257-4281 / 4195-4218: 1.05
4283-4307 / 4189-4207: 0.90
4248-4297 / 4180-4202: 1.08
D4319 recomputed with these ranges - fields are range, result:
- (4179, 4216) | 92.5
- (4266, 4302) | 92.7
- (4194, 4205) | 89.1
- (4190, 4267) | 96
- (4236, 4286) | 98.7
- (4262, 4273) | 101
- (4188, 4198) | 88.5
